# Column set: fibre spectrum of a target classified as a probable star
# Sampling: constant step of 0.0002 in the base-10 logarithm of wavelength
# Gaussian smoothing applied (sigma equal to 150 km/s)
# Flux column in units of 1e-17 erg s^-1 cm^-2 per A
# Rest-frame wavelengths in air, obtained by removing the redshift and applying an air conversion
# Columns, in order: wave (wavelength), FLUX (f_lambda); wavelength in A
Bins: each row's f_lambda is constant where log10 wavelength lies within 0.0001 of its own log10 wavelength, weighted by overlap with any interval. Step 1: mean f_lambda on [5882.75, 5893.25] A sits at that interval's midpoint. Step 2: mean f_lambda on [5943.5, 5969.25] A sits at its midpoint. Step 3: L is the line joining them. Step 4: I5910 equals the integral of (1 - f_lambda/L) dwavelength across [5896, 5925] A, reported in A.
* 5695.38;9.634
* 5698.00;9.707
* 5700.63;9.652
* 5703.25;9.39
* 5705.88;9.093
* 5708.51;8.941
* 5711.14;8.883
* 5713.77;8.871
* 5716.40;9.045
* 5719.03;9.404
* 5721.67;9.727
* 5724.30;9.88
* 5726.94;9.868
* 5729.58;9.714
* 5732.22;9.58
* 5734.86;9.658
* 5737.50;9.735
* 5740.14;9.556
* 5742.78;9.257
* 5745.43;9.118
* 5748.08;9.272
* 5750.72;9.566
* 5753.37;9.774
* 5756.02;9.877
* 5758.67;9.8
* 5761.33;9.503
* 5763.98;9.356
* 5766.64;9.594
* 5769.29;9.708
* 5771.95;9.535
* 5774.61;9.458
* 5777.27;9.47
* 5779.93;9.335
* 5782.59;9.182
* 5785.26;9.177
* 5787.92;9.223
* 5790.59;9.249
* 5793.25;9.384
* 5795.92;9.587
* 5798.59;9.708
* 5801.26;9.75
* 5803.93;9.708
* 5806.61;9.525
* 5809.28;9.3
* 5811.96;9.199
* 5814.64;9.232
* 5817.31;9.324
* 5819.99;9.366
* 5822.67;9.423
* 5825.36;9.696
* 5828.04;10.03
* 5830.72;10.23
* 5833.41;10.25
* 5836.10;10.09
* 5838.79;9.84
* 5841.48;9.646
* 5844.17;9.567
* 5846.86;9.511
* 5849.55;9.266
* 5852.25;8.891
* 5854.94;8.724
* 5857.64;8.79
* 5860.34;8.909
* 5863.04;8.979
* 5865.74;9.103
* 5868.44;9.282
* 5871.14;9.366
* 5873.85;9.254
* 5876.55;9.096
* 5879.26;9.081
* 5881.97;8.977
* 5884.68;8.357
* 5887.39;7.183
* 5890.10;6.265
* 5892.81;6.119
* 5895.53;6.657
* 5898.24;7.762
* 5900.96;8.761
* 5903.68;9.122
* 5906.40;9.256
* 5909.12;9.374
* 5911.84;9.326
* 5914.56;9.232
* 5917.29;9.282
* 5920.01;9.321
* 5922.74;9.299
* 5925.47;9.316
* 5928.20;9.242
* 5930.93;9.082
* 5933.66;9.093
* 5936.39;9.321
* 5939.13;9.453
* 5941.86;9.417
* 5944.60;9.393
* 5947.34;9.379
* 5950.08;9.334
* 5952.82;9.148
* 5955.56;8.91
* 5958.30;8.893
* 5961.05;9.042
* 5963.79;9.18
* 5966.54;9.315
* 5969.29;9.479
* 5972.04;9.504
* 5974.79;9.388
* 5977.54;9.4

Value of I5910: -4.33 A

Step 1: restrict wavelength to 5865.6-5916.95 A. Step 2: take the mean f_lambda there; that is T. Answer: 8.5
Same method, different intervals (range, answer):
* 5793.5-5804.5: 9.66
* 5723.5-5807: 9.53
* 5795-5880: 9.43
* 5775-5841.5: 9.55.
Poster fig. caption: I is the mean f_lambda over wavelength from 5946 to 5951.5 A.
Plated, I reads 9.35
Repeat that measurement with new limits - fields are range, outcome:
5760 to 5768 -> 9.49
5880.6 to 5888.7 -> 8.18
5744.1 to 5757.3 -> 9.52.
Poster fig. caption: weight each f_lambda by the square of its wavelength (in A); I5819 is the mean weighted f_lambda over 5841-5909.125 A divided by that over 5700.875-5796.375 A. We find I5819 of 0.96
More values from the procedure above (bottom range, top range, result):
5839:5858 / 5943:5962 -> 1.02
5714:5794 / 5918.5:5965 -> 1.04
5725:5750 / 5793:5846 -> 1.04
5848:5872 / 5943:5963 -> 1.05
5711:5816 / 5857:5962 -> 0.98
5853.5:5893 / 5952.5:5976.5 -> 1.11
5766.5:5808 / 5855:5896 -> 0.91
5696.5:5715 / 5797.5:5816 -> 1.07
